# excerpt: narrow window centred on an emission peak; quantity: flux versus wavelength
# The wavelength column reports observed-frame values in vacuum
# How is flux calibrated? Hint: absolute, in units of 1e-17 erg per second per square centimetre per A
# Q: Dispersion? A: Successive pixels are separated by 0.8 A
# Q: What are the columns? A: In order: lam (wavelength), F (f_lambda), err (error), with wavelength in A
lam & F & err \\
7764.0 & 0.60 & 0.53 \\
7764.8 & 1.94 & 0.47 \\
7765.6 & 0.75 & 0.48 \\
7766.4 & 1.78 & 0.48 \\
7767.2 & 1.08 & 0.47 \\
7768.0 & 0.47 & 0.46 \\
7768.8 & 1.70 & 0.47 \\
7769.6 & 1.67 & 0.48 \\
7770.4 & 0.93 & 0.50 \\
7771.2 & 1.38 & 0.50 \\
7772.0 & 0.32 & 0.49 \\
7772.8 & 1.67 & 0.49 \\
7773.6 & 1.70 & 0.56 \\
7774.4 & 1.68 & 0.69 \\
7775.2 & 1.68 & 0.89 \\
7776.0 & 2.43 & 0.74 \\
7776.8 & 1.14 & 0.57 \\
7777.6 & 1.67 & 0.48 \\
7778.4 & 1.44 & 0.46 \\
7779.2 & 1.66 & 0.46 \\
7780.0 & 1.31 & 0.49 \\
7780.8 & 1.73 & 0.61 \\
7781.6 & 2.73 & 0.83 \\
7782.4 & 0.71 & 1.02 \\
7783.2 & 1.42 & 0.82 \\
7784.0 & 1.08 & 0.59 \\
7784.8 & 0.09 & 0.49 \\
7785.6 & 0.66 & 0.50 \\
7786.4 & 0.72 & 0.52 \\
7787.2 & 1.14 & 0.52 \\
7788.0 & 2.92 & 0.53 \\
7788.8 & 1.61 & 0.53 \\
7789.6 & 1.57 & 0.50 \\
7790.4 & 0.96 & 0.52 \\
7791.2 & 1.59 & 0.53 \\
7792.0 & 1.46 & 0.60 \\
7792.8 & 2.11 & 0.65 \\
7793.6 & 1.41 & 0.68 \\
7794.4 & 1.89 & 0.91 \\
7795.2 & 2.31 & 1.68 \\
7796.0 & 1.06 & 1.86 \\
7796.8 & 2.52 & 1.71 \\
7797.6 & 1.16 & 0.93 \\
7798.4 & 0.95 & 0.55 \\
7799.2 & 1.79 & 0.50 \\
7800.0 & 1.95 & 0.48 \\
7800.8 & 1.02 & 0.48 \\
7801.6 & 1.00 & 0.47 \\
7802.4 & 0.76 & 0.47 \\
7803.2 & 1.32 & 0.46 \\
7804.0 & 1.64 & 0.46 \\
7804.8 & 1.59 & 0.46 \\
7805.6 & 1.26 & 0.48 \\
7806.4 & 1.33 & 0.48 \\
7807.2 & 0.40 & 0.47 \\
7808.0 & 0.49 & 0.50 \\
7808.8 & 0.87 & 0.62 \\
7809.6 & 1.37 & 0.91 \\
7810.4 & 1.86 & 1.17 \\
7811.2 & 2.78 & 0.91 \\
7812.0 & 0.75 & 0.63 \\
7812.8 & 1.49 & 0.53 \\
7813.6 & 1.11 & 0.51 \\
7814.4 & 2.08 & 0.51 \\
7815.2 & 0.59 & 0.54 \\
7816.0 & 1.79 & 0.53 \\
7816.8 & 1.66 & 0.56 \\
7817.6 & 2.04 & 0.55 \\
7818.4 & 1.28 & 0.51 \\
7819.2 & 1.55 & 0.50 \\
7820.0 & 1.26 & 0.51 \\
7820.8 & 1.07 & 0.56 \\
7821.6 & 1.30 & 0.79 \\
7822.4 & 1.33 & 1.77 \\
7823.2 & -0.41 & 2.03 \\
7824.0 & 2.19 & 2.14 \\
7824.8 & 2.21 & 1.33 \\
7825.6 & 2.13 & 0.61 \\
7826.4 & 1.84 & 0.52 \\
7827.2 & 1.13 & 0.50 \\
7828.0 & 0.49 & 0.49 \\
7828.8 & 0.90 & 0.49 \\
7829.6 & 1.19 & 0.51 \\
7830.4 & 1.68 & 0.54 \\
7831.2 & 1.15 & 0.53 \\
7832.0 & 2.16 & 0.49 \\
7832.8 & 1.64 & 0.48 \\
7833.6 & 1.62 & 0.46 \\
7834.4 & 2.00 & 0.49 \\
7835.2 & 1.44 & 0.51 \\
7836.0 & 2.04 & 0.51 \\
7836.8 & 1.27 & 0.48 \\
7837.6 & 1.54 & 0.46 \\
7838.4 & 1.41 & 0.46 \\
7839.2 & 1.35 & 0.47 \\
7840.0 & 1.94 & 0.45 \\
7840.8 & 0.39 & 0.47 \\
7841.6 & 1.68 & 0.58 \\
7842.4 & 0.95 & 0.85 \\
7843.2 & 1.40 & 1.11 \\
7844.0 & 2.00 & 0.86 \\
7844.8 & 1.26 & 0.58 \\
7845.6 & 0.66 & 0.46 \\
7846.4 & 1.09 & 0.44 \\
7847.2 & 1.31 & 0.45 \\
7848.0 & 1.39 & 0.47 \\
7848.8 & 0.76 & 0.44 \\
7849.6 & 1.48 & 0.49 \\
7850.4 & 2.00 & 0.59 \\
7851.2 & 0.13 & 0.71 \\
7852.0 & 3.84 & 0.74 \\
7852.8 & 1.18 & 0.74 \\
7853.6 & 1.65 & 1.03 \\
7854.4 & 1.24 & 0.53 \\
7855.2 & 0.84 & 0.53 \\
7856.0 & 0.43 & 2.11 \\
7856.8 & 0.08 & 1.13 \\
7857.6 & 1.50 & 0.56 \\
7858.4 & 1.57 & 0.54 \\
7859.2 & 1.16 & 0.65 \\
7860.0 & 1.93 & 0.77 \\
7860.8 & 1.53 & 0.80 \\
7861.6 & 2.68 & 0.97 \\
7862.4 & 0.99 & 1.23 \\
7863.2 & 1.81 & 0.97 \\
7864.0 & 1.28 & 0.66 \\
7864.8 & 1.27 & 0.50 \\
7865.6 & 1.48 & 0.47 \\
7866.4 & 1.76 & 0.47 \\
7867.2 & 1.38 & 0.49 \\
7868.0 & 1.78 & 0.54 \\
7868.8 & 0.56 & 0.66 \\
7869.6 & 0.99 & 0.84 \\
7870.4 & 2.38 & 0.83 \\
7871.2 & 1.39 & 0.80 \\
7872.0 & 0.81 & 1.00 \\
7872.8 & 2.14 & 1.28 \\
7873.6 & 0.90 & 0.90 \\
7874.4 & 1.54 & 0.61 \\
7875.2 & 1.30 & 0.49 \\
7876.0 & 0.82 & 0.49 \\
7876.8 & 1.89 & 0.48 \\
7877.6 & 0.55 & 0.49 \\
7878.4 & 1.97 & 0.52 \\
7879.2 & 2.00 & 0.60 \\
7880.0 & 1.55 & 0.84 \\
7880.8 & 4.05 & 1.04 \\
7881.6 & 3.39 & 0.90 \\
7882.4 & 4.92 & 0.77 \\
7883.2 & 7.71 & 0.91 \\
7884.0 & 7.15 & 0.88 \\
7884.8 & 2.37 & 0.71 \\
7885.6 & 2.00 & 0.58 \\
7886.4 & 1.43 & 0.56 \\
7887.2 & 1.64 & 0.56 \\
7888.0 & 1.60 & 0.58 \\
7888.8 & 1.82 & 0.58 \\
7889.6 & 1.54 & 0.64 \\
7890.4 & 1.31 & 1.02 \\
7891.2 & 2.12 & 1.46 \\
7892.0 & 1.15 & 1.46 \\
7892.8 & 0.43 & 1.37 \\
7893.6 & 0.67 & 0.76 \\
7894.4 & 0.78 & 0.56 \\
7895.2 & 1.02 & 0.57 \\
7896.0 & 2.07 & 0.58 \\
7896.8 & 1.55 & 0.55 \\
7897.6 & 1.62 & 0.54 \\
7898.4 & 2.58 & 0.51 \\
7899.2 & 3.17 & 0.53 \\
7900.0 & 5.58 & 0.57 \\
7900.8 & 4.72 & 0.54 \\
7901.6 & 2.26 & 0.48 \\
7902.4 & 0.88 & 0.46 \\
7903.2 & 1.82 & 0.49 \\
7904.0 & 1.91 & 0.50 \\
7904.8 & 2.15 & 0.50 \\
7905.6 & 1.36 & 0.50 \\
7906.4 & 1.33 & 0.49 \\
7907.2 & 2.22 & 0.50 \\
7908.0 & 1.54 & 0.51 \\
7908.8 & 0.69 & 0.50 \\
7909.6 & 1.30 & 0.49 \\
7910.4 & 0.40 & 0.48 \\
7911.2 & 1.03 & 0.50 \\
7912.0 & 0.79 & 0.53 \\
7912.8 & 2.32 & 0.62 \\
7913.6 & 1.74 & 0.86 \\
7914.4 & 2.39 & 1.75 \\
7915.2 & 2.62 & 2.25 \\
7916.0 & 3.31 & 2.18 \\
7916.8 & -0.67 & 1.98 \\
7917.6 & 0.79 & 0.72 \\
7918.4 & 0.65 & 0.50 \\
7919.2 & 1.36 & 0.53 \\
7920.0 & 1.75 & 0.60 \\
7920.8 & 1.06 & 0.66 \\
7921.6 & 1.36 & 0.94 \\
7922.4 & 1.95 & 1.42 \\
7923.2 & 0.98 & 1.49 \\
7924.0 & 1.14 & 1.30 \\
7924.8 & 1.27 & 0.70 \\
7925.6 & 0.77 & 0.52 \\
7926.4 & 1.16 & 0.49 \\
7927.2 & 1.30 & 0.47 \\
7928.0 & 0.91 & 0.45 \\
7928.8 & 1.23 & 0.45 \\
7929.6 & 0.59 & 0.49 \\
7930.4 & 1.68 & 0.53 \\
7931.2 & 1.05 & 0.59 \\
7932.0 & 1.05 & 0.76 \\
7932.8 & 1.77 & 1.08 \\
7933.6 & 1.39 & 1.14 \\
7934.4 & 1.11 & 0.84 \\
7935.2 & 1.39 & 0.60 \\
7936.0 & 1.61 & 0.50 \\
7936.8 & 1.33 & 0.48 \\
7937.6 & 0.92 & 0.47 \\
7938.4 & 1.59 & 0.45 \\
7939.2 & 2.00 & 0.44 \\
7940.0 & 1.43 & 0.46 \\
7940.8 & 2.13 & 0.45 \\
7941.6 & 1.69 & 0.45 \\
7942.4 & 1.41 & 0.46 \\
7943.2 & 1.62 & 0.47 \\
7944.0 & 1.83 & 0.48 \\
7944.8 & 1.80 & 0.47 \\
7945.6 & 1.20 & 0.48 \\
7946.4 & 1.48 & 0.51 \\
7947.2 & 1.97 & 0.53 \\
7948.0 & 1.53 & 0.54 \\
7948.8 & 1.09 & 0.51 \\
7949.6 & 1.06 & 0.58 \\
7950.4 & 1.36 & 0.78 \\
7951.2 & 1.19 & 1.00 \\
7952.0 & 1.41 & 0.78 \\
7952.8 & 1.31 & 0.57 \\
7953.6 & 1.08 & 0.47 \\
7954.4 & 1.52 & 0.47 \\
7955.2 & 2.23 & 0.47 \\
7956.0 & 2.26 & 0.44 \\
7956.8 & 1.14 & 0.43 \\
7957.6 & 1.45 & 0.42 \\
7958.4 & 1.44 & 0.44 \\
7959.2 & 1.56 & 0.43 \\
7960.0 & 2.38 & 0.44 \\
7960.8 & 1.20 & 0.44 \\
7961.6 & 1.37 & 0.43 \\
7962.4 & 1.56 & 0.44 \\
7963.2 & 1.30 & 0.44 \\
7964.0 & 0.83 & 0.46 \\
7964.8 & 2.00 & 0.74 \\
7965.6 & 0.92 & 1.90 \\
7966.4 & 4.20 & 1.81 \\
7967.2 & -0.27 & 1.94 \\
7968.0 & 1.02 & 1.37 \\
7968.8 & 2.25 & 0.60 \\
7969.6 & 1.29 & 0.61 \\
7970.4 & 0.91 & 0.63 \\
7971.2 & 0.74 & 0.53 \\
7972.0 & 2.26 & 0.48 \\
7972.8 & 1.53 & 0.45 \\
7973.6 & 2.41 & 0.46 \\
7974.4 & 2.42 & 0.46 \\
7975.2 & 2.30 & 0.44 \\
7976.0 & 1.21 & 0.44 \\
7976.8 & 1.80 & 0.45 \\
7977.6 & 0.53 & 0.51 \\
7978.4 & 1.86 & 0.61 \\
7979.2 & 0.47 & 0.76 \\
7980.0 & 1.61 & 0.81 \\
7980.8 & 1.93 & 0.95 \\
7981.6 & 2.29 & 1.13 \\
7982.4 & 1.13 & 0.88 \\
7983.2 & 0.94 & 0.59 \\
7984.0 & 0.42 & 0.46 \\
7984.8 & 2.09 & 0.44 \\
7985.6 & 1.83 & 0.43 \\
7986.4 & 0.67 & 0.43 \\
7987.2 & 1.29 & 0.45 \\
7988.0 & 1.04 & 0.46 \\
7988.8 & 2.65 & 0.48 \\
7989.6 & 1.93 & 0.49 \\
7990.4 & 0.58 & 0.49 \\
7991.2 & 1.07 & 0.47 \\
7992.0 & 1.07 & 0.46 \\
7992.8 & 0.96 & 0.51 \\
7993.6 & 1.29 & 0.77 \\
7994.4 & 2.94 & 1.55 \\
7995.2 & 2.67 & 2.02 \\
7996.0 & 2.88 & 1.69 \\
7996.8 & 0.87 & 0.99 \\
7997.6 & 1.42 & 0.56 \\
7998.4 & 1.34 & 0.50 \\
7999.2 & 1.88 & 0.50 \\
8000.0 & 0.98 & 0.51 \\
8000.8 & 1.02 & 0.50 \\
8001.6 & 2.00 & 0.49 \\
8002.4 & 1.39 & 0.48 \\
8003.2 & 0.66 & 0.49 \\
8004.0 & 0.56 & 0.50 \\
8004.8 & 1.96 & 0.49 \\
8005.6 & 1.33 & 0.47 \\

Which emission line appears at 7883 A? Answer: [S II] 6716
